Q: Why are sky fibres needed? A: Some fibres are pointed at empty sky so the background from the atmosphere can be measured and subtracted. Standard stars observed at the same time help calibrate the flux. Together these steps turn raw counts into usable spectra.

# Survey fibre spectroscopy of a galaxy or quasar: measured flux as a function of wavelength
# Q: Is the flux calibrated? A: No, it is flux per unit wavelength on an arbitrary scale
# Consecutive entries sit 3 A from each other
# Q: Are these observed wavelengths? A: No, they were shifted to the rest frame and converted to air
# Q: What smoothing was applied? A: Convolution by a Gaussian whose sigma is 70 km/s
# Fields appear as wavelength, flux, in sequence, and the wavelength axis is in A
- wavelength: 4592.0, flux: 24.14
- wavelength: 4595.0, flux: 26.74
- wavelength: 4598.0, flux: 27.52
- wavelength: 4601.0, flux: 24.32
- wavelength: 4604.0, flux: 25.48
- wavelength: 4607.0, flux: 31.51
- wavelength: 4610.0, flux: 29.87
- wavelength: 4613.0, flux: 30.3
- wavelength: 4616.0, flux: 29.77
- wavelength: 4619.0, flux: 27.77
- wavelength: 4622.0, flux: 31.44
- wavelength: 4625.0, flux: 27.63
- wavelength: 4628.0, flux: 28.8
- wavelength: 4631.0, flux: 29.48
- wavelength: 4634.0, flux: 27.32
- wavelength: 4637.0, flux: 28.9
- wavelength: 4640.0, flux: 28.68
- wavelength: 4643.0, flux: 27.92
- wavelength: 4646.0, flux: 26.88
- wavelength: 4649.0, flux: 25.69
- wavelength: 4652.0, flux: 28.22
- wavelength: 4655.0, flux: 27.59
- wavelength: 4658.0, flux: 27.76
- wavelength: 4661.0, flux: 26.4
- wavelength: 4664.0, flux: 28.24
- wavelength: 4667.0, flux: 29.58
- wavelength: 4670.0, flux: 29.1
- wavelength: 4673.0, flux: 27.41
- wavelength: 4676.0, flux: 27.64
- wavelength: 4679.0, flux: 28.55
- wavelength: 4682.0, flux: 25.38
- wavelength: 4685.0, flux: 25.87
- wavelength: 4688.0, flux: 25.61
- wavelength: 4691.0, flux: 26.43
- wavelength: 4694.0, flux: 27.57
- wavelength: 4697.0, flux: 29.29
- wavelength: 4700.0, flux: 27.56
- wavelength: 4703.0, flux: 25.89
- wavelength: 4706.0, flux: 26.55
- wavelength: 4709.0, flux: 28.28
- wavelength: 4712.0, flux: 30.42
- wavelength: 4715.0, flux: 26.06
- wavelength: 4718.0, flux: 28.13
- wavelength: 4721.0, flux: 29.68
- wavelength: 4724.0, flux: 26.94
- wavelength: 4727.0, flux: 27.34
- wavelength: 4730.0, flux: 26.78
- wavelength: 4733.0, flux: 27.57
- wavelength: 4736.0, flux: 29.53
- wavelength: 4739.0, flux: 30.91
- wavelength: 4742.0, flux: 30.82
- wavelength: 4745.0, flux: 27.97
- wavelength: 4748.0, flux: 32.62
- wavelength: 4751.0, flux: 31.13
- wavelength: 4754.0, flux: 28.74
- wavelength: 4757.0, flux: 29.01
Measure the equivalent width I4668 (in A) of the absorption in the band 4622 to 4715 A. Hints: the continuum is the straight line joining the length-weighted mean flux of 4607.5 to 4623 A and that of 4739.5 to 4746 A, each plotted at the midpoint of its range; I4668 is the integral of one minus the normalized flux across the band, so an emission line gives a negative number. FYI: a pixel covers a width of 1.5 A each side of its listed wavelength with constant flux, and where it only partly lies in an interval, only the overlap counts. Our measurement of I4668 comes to 6.6 A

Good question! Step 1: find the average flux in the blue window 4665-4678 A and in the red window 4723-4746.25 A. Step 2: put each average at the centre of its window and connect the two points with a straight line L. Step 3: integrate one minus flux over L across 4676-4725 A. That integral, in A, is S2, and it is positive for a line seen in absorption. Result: 1.8 A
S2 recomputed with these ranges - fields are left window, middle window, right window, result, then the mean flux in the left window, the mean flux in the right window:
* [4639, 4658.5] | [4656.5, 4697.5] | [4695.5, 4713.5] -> 0.45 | 27.5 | 28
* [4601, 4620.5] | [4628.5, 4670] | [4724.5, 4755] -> 1.35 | 28.7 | 29.3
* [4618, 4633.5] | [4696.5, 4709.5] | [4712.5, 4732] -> 0.27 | 29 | 27.6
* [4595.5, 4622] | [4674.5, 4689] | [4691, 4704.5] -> 0.52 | 28.4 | 27.5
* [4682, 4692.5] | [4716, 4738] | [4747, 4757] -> 0.52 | 25.9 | 30.5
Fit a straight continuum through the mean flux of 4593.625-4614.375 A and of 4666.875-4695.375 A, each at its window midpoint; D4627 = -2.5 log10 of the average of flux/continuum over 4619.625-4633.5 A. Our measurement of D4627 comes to -0.05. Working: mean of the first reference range 28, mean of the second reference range 27.2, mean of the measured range 29.1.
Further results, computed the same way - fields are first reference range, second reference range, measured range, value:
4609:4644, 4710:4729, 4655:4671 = 0.02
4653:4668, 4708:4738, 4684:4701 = 0.04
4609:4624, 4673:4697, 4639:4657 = 0.04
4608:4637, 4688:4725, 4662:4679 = 0.00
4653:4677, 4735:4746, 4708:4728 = 0.04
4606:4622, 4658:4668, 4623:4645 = 0.03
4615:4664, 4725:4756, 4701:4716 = 0.06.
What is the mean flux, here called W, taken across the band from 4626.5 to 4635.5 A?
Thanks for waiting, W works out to 28.5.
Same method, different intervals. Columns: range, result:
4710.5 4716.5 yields 28.2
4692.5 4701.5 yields 28.1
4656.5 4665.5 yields 27.5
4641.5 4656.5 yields 27.3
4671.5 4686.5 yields 27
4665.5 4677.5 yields 28.4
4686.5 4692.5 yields 26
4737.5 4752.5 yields 30.7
